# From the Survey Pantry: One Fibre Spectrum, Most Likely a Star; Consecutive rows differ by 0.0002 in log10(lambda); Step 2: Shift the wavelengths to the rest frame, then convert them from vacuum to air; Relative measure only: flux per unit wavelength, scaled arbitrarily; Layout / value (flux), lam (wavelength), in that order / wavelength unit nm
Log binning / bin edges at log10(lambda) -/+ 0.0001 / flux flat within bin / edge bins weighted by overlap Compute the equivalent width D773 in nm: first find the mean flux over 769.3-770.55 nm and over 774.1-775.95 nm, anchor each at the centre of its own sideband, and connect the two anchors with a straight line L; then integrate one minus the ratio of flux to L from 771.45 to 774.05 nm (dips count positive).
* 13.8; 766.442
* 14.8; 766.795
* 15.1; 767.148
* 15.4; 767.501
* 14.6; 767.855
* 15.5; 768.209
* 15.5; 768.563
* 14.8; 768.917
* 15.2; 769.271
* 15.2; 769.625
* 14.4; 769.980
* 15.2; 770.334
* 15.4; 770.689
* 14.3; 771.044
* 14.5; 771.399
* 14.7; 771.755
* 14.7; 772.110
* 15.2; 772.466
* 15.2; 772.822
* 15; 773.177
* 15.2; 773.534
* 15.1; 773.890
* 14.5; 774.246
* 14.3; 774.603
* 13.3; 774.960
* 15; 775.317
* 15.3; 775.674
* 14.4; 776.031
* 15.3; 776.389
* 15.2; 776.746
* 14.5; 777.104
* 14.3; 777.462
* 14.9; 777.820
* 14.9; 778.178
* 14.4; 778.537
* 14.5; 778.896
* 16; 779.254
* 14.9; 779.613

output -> -0.05 nm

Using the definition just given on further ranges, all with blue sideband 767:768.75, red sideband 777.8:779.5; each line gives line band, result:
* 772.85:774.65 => 0.021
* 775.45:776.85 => -0.003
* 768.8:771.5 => 0.048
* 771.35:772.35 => 0.028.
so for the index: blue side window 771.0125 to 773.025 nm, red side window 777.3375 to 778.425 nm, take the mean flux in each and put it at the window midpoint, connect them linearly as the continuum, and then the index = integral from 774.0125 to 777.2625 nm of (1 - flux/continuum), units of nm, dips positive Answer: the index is 0.02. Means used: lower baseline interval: 14.8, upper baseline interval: 14.7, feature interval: 14.7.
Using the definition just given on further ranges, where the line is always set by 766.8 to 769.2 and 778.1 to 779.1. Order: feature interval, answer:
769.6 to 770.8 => 0.00 nm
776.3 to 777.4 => -0.02 nm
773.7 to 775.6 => 0.04 nm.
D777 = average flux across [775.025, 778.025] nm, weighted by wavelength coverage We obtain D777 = 14.8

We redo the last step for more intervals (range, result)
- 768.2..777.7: 14.8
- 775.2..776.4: 15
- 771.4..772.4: 14.7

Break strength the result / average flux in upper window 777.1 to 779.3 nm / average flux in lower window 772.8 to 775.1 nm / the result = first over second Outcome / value 1.01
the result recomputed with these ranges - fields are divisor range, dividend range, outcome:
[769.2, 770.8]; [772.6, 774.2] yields 1.00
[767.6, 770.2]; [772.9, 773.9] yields 1.01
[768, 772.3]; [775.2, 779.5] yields 1.00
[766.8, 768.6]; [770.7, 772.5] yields 0.97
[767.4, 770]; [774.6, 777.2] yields 0.97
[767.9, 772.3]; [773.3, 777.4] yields 0.99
